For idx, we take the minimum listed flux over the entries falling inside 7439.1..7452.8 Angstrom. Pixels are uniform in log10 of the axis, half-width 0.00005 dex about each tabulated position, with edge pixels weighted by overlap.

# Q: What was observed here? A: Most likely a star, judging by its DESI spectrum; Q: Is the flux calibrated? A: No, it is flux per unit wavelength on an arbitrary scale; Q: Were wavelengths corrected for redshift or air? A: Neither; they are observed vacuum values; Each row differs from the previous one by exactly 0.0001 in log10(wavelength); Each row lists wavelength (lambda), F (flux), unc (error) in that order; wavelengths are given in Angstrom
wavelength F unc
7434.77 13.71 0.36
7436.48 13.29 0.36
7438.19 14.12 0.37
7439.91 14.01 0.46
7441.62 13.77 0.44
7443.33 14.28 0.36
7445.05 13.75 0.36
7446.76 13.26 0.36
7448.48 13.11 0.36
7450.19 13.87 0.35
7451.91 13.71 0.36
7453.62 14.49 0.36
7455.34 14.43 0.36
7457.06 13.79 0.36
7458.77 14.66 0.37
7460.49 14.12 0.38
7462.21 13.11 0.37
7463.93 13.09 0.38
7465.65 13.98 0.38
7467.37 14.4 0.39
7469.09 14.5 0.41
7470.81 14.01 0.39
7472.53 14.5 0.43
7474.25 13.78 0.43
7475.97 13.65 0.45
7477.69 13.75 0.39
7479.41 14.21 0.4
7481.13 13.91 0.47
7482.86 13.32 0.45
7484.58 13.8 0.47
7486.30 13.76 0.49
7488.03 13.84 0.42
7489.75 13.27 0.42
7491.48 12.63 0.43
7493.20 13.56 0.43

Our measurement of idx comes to 13.11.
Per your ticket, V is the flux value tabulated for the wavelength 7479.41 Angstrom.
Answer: 14.21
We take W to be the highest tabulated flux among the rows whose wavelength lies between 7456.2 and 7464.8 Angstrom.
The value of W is 14.66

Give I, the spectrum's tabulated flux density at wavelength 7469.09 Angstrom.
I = 14.5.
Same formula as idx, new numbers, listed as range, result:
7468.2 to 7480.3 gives 13.65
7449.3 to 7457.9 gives 13.71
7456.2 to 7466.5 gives 13.09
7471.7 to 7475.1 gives 13.78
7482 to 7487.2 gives 13.32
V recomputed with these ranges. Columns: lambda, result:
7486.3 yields 13.76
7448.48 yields 13.11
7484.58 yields 13.8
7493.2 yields 13.56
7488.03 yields 13.84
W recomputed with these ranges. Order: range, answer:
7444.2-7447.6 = 13.75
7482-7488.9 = 13.84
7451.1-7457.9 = 14.49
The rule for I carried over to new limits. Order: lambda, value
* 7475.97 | 13.65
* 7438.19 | 14.12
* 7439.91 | 14.01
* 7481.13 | 13.91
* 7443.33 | 14.28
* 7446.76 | 13.26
